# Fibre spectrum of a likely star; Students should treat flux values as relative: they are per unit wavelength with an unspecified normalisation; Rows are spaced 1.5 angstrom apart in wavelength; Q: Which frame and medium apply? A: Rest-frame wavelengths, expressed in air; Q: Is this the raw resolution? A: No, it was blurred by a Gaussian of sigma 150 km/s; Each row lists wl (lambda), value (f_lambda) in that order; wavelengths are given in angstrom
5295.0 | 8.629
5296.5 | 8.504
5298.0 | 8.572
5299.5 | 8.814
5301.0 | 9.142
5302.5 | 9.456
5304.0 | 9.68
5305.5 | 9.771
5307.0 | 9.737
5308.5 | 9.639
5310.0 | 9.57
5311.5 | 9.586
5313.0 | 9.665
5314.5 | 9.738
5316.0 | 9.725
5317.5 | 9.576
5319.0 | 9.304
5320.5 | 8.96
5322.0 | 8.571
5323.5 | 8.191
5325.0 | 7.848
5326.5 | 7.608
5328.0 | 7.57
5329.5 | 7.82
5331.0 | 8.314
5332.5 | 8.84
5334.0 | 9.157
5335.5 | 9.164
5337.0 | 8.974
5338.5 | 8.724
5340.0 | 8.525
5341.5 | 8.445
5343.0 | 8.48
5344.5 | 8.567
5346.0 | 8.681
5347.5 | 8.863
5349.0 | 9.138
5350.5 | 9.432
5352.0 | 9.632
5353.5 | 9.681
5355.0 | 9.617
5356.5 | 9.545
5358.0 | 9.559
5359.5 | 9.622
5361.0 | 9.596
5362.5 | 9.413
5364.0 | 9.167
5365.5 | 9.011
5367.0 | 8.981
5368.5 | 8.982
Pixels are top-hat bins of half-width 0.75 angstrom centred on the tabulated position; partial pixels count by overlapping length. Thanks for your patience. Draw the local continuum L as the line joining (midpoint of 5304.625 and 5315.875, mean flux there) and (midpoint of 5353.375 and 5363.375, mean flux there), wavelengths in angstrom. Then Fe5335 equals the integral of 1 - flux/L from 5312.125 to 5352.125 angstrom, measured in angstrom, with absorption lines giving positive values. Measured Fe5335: 3.5 angstrom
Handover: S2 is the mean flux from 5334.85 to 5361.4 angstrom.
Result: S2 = 9.12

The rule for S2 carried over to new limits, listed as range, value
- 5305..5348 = 8.88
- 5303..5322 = 9.54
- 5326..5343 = 8.48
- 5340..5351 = 8.77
